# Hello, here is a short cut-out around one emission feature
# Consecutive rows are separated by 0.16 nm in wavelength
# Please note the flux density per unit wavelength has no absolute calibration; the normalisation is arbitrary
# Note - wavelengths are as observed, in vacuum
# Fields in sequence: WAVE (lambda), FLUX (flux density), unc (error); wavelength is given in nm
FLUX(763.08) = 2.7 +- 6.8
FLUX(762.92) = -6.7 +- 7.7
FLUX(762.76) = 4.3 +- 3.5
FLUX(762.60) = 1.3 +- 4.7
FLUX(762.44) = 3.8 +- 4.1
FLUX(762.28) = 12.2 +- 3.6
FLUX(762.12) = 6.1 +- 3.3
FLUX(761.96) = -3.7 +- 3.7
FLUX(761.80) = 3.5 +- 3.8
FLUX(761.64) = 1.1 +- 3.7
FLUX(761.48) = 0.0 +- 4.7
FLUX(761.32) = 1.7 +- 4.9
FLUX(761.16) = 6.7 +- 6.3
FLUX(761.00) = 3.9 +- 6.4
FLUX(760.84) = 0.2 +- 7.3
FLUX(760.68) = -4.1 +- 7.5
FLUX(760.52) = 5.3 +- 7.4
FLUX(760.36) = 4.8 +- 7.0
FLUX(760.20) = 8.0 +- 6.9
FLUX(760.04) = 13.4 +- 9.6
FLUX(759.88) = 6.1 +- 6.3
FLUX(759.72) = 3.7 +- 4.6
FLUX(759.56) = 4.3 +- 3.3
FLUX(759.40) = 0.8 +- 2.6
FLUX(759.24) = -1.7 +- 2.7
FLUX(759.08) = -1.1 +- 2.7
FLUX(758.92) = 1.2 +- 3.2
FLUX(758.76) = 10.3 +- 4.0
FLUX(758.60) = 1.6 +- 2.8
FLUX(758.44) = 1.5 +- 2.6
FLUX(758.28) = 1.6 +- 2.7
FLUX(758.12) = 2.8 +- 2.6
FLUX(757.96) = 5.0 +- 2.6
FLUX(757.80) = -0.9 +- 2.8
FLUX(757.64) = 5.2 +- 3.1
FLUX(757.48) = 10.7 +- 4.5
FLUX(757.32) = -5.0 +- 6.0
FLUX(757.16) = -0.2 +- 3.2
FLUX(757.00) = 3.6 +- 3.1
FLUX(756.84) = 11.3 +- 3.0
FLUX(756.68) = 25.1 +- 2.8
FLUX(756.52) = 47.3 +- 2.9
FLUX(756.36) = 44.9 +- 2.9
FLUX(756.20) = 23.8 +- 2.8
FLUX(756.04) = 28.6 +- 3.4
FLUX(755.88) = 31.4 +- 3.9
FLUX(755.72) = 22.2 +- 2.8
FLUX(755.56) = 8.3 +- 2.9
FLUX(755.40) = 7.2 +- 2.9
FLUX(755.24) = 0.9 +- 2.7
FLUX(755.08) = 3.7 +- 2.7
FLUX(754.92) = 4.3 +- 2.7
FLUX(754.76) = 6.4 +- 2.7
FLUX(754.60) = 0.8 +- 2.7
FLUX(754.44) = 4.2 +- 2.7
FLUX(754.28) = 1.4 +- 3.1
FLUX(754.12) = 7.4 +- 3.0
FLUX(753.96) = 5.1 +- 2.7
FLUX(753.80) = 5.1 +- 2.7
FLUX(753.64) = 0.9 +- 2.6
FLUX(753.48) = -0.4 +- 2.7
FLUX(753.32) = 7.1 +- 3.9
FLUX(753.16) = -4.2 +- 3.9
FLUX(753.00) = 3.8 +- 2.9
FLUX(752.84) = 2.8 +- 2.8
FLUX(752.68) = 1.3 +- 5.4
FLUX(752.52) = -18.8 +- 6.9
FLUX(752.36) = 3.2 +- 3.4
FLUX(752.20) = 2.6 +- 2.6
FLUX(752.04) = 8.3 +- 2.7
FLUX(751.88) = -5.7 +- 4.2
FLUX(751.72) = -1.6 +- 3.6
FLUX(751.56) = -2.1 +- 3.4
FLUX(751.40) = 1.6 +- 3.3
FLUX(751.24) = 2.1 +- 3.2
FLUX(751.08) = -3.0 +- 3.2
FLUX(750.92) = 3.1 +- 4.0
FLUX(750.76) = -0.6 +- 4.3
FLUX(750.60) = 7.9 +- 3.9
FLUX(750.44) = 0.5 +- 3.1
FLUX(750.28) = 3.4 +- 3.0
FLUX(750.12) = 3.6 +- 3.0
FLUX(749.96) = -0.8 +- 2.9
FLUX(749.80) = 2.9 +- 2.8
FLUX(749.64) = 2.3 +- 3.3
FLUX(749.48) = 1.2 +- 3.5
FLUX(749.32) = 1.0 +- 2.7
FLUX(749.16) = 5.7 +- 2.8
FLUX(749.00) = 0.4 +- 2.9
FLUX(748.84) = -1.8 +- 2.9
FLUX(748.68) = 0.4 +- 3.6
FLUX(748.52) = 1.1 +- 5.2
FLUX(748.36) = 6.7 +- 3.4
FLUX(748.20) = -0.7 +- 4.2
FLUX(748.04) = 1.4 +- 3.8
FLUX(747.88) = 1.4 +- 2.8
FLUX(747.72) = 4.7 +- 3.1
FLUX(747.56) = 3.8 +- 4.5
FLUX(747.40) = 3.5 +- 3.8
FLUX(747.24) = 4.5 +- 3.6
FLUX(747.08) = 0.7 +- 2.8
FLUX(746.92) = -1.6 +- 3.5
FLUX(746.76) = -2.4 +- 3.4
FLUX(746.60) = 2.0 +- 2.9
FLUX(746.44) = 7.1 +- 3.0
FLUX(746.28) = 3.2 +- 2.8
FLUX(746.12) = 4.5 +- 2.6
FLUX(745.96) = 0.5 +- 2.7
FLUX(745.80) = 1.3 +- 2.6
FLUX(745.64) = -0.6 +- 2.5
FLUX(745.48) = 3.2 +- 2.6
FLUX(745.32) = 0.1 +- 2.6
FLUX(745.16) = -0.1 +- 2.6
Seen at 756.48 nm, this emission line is [O II]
